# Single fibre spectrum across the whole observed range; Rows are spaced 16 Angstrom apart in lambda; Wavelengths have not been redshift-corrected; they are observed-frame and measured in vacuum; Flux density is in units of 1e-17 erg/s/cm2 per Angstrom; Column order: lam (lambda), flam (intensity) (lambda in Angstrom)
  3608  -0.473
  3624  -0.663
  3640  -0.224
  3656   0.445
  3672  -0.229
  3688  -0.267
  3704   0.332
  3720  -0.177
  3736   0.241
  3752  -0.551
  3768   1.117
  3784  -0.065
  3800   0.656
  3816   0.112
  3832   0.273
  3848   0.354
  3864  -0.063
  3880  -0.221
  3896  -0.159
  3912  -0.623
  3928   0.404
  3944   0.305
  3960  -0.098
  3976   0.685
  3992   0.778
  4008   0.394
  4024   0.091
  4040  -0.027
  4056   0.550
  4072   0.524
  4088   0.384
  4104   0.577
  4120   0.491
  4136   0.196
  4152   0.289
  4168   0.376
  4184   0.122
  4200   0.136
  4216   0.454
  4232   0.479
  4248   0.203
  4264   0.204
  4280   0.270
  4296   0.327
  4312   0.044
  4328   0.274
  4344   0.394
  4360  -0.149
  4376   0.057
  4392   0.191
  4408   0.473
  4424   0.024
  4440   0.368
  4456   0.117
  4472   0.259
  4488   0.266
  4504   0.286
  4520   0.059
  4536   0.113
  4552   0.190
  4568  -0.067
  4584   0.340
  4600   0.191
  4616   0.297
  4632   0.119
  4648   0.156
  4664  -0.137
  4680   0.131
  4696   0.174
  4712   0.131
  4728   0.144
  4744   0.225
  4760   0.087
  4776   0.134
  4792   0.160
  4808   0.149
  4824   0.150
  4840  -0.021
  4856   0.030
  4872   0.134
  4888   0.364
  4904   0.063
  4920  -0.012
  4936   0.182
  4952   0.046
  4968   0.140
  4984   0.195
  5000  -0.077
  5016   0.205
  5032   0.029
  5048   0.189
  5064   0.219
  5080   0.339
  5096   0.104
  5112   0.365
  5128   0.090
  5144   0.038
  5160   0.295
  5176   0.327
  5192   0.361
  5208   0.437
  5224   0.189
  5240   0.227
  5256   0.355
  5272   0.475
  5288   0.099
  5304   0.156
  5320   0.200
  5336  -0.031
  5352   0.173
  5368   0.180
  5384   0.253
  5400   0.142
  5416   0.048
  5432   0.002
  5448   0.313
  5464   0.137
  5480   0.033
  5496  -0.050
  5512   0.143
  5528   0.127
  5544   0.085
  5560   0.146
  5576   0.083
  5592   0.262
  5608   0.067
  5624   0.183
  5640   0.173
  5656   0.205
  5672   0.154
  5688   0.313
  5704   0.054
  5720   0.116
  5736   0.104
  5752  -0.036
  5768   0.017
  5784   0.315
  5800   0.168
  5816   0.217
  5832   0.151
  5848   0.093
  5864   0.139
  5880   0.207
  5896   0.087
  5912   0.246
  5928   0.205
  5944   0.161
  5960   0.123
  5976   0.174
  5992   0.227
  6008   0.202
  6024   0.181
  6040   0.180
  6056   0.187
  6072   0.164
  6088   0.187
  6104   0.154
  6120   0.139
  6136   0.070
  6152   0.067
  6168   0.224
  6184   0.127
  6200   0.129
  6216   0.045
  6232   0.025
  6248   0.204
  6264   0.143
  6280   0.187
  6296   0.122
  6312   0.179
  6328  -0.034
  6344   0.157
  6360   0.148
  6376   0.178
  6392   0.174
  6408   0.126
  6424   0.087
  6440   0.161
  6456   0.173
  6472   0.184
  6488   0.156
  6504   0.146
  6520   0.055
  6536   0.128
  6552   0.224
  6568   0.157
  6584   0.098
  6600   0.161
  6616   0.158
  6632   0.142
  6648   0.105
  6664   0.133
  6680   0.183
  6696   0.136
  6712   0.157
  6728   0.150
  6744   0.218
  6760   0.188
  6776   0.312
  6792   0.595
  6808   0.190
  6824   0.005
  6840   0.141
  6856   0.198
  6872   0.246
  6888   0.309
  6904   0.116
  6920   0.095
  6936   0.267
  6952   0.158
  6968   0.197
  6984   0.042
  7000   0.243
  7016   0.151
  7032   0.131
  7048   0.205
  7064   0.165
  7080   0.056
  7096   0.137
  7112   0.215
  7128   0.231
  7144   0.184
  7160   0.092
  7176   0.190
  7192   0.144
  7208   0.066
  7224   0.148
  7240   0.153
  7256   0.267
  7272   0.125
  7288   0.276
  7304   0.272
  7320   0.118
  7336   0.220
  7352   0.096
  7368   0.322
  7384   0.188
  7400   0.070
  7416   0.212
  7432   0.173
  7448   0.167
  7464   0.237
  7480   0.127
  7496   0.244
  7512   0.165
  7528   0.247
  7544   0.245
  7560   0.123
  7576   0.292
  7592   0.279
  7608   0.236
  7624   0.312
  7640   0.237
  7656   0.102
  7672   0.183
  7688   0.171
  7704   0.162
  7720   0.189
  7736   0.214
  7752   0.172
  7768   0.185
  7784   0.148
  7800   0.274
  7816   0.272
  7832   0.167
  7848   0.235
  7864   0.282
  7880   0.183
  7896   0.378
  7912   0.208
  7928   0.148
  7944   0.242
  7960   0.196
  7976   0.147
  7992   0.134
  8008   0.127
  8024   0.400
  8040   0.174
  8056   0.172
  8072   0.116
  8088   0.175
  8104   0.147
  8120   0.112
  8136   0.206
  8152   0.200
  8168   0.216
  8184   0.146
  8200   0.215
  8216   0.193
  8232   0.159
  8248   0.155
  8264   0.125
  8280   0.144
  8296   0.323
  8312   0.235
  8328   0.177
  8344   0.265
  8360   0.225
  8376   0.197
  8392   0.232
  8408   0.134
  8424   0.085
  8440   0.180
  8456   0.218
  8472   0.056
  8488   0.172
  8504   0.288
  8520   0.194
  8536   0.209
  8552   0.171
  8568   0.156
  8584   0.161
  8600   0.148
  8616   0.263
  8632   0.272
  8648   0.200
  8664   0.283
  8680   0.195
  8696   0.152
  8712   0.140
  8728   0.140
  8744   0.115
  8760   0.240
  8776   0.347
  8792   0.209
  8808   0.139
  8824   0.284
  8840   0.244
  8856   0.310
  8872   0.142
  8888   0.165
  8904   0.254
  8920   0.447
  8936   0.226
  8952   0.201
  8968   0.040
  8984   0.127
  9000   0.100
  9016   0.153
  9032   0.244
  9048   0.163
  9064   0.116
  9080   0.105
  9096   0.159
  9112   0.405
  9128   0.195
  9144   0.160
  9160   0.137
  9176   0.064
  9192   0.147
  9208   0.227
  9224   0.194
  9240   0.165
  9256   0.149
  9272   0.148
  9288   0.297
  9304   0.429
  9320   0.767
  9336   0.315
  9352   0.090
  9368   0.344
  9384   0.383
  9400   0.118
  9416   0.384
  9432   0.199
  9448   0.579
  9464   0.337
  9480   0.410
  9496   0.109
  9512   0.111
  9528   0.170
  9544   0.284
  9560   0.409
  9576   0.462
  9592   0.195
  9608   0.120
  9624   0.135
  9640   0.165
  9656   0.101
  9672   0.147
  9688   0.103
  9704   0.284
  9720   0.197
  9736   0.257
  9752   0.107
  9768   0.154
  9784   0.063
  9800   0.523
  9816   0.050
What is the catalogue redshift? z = 0.820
